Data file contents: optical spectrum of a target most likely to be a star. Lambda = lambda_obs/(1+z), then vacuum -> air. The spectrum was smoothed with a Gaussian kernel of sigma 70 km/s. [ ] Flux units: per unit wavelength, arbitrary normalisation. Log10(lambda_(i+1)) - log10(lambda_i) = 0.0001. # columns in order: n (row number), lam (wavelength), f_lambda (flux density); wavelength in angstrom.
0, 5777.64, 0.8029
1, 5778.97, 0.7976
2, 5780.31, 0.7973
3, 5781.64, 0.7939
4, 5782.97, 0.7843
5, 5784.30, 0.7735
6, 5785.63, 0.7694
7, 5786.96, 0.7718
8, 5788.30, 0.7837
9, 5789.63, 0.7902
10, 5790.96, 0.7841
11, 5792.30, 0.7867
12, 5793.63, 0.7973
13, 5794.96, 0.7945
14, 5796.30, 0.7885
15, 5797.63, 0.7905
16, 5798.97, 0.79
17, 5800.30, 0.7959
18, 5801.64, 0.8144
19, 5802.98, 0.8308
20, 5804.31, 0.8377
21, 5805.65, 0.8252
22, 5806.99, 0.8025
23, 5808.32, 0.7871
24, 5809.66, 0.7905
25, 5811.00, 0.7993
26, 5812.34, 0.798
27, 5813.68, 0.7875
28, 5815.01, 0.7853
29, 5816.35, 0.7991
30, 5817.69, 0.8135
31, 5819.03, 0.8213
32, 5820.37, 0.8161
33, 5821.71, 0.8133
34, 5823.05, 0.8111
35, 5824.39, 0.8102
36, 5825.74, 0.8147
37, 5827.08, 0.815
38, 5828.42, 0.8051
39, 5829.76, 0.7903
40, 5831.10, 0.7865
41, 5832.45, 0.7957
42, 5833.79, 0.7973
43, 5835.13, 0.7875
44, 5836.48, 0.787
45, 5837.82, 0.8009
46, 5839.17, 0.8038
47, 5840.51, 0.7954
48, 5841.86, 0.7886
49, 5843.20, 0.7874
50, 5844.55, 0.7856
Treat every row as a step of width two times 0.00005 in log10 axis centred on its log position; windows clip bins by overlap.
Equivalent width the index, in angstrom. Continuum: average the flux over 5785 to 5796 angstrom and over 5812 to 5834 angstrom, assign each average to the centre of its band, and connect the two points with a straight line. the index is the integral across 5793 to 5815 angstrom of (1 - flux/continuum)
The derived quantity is -0.2 angstrom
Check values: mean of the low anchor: 0.785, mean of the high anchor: 0.804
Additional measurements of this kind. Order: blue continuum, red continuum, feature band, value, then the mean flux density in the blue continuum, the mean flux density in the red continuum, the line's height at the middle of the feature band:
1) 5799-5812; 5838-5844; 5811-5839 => -0.1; 0.808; 0.794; 0.8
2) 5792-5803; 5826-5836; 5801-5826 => -0.3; 0.797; 0.797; 0.797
